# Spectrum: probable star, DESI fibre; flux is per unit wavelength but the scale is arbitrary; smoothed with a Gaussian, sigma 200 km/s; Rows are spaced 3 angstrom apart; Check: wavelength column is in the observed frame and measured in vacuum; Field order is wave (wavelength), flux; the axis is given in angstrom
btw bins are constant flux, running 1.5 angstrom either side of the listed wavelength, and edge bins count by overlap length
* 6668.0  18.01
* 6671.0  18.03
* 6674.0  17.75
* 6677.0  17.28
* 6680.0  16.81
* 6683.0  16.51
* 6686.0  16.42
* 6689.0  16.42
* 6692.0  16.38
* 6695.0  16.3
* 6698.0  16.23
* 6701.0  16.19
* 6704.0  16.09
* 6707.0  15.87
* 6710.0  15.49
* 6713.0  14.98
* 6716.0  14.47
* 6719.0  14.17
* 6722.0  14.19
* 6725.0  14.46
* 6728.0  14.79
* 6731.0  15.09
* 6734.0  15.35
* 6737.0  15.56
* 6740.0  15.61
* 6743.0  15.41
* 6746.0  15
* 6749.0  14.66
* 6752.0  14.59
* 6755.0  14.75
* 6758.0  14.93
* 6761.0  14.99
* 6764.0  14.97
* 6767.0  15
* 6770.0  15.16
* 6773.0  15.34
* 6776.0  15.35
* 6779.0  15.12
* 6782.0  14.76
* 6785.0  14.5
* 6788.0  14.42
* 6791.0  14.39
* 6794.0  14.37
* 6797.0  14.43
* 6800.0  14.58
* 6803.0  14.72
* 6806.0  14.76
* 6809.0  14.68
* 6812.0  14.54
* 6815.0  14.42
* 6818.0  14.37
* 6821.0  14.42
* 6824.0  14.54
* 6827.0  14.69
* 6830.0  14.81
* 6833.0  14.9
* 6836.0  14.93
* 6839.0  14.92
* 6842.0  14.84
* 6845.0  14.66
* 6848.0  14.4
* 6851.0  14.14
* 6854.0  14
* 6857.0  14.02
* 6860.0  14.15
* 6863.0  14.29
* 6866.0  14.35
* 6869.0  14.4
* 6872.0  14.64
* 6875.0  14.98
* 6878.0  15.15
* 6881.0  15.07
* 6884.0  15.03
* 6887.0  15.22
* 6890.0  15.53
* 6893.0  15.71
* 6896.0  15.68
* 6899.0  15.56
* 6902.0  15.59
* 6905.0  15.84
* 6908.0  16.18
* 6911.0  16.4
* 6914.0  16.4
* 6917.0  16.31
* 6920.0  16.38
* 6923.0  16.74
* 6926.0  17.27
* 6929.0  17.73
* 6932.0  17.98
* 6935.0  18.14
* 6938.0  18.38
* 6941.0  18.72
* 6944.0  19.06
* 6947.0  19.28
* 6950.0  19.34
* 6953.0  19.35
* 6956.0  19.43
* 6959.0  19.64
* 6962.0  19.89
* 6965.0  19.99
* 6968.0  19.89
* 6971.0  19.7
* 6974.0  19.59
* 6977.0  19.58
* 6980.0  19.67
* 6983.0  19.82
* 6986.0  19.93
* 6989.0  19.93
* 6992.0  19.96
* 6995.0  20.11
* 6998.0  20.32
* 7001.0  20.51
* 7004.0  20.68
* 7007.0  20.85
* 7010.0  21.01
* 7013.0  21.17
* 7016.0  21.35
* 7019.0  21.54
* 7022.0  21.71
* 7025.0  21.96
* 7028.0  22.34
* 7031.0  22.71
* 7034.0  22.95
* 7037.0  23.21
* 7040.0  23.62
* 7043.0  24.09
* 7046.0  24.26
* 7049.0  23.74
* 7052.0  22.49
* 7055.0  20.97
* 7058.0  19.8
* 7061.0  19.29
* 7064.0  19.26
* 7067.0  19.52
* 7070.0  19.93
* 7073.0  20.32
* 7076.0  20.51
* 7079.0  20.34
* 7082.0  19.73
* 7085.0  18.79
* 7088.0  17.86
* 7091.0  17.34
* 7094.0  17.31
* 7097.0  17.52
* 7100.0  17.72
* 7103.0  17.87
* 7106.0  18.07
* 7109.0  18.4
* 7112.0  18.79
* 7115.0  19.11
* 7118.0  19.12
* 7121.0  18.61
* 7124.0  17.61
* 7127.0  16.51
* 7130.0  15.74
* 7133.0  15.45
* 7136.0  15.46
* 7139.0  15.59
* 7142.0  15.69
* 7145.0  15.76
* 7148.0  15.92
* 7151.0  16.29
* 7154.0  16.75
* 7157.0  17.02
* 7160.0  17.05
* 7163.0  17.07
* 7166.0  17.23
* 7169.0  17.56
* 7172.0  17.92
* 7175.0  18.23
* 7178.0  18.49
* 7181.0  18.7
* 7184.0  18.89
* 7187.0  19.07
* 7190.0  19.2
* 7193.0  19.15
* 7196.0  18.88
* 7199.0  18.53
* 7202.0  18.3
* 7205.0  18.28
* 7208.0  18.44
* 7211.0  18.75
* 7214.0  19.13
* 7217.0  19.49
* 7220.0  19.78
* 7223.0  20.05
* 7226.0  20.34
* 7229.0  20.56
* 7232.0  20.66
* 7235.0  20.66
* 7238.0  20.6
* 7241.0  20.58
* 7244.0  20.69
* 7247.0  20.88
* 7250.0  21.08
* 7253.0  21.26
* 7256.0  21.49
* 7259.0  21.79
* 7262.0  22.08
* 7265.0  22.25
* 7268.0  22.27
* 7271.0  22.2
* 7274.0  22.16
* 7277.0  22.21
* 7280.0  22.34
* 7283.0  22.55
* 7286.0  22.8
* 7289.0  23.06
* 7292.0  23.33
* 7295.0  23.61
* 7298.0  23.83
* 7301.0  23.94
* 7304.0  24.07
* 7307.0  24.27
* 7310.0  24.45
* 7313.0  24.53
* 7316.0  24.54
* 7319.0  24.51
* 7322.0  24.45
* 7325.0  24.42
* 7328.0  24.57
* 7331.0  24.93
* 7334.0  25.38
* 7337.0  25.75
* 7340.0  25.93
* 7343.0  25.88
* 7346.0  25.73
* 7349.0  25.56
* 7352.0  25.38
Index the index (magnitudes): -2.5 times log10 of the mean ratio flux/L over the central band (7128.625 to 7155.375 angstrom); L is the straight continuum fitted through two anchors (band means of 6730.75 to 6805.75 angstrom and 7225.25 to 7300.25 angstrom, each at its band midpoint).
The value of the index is 0.261 mag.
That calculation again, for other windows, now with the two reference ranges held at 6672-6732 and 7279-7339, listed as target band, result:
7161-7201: 0.21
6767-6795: 0.14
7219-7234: 0.13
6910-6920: 0.15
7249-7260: 0.09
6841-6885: 0.23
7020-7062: -0.10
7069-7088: 0.06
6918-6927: 0.13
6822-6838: 0.19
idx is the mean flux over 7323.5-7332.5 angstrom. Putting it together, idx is 24.6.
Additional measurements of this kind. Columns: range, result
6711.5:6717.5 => 14.7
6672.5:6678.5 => 17.5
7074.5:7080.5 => 20.4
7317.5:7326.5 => 24.5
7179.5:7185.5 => 18.8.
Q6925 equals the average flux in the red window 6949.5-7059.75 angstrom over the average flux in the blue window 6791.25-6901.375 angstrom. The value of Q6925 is 1.43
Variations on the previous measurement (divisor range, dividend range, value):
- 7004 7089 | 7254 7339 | 1.10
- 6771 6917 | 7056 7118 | 1.27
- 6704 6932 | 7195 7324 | 1.44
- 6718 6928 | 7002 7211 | 1.28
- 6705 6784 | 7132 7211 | 1.17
